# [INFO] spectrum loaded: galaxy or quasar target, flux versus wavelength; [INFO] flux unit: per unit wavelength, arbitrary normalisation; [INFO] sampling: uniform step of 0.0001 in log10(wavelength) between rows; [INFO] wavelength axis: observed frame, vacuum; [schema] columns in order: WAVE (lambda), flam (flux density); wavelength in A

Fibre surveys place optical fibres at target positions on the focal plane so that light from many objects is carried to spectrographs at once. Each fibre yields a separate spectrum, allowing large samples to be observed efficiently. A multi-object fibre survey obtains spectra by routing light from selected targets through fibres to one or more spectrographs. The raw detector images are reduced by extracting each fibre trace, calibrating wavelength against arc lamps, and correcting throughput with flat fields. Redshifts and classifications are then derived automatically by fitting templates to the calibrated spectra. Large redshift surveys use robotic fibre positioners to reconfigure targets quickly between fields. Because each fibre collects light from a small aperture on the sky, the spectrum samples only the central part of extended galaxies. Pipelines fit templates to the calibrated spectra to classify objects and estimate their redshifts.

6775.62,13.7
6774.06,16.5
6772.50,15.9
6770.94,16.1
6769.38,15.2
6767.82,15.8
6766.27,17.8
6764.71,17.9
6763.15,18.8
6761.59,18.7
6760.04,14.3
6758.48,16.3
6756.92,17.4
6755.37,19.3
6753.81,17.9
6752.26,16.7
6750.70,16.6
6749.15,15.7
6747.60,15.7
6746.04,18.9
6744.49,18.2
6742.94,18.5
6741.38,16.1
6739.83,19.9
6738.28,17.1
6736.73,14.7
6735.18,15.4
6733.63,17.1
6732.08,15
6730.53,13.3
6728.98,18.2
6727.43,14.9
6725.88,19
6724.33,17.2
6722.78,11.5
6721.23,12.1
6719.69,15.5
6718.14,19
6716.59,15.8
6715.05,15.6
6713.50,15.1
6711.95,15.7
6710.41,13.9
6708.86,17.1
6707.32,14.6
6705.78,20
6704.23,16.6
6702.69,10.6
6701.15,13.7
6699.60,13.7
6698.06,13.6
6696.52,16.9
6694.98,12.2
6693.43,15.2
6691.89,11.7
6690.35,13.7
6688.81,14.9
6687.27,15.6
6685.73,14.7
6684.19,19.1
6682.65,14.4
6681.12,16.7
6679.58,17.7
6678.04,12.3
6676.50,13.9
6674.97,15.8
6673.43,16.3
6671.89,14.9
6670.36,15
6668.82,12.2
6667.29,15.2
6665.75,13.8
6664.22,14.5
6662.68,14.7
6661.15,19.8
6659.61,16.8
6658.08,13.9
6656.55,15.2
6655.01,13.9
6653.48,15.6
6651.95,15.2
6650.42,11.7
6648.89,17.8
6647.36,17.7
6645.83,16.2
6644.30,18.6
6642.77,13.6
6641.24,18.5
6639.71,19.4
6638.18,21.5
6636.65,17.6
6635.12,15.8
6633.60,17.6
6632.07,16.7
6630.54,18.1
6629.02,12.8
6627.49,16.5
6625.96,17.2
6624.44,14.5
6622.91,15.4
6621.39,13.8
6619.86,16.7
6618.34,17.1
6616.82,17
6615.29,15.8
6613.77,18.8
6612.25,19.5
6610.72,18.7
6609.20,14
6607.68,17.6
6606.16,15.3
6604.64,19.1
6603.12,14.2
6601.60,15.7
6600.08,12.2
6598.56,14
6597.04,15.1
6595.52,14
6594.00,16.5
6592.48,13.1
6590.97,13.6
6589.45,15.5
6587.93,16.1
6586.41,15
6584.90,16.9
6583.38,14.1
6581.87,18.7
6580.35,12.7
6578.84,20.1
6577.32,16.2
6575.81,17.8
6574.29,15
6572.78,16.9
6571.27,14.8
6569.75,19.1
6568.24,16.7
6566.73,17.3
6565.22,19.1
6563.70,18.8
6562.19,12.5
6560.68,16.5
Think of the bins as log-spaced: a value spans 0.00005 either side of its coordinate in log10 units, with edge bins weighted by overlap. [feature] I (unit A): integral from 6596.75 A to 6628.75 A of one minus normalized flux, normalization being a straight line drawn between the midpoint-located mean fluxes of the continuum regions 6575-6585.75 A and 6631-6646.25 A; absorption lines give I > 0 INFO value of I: 2.03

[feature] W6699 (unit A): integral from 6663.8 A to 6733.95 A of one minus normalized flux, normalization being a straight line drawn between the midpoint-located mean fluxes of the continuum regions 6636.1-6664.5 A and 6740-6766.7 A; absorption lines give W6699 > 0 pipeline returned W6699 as 7.4 A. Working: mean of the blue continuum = 16.5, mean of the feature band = 15.1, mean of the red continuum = 17.4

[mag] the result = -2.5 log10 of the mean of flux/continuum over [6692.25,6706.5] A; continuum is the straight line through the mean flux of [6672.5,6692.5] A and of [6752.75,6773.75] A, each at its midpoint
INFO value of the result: 0.068 mag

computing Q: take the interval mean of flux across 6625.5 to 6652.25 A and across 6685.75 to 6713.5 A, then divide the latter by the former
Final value 0.87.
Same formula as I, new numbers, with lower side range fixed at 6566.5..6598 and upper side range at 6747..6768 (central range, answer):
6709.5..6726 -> 1.5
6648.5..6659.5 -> 1.1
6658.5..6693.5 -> 3.0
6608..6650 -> -1.7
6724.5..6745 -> 0.3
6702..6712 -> 0.7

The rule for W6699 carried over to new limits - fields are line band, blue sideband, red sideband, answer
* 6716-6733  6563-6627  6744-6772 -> 1.28 A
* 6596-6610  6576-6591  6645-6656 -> 0.58 A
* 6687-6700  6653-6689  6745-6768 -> 1.38 A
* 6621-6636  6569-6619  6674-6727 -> -0.13 A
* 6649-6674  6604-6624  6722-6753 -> 2.52 A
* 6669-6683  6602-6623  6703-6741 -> 0.98 A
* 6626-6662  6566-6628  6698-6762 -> -1.07 A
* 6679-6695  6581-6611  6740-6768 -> 1.29 A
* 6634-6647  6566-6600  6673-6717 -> -1.88 A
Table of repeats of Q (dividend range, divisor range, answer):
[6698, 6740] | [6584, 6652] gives 0.96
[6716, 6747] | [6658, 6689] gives 1.06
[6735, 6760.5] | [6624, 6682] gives 1.07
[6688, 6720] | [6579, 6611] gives 0.98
